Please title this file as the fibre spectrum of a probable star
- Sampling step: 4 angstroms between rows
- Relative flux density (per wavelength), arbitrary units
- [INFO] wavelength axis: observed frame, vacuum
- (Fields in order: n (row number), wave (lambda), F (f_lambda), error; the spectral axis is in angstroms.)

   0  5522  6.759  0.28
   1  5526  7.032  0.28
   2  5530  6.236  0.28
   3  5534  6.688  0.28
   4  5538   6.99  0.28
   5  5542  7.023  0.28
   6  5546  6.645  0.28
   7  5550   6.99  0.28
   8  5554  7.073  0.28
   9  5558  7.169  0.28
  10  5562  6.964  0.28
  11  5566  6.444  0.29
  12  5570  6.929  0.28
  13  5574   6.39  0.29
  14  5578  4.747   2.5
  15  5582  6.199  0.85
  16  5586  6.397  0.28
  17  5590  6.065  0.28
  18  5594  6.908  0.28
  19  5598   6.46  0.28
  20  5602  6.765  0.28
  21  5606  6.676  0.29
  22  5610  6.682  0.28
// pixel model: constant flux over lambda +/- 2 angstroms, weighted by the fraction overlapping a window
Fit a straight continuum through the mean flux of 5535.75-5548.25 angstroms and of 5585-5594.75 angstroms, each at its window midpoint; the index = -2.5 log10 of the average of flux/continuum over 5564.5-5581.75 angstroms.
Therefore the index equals 0.08 mag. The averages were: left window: 6.88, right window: 6.4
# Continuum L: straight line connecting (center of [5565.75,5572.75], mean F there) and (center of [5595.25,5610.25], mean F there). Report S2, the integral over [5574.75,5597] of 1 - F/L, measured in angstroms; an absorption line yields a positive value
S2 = 1.95 angstroms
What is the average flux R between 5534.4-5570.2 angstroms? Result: 6.9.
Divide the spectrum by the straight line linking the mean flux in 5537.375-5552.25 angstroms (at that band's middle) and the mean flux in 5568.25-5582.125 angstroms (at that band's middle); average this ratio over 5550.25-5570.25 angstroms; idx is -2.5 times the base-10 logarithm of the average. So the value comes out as -0.07 mag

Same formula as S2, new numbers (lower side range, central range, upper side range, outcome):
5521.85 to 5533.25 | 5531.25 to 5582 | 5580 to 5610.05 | -0.4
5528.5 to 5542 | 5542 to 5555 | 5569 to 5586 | -0.8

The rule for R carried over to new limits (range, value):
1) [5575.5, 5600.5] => 6.15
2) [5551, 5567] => 6.95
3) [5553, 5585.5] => 6.47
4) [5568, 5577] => 6.45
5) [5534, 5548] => 6.86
